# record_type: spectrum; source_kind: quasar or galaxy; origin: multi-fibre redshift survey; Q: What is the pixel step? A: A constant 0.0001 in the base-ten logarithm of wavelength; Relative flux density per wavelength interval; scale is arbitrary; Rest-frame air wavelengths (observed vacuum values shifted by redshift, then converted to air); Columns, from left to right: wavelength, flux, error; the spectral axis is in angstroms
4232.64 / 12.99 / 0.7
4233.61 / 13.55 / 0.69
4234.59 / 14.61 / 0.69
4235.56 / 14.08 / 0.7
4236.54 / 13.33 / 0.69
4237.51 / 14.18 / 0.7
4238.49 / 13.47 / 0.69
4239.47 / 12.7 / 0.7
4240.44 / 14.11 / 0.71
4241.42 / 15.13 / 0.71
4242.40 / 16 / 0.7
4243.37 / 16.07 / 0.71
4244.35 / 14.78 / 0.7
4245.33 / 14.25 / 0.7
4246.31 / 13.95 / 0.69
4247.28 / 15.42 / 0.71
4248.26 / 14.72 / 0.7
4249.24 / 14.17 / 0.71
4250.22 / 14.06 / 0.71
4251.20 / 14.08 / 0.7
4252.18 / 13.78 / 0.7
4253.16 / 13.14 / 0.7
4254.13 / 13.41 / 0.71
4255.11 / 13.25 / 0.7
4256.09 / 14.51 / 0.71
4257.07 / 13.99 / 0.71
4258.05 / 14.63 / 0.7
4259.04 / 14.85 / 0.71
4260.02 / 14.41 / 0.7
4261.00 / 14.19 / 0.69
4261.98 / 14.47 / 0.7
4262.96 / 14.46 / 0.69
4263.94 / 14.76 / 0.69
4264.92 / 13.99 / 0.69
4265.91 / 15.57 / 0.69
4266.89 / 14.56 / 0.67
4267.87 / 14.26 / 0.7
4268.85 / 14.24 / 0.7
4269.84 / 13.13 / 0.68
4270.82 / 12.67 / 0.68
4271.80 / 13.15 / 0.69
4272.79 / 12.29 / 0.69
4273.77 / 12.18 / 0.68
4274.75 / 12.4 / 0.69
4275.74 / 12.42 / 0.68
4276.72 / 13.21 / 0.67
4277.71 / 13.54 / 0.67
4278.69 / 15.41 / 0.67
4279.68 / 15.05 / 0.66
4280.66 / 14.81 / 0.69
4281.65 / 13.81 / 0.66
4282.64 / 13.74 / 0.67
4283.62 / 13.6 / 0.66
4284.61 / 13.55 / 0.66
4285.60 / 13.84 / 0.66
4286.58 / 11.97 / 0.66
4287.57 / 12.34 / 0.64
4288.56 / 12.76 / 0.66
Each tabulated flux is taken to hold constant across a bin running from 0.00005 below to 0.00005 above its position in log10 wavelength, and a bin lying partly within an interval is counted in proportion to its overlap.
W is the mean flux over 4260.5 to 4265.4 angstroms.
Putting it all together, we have 14.4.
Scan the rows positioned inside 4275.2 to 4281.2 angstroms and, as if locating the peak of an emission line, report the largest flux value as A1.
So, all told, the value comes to 15.41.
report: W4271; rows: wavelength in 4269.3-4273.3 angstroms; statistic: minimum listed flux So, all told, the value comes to 12.29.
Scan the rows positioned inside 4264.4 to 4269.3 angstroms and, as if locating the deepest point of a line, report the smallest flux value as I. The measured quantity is 13.99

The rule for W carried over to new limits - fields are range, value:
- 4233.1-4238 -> 14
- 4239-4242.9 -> 14.5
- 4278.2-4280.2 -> 15.2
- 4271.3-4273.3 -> 12.7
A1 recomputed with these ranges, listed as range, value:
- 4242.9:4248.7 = 16.07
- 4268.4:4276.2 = 14.24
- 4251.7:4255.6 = 13.78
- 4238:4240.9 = 14.11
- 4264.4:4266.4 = 15.57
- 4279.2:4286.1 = 15.05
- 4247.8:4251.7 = 14.72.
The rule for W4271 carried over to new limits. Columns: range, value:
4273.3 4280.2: 12.18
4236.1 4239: 13.33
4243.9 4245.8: 14.25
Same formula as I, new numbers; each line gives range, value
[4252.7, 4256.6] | 13.14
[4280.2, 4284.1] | 13.6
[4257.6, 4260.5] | 14.41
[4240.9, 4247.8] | 13.95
